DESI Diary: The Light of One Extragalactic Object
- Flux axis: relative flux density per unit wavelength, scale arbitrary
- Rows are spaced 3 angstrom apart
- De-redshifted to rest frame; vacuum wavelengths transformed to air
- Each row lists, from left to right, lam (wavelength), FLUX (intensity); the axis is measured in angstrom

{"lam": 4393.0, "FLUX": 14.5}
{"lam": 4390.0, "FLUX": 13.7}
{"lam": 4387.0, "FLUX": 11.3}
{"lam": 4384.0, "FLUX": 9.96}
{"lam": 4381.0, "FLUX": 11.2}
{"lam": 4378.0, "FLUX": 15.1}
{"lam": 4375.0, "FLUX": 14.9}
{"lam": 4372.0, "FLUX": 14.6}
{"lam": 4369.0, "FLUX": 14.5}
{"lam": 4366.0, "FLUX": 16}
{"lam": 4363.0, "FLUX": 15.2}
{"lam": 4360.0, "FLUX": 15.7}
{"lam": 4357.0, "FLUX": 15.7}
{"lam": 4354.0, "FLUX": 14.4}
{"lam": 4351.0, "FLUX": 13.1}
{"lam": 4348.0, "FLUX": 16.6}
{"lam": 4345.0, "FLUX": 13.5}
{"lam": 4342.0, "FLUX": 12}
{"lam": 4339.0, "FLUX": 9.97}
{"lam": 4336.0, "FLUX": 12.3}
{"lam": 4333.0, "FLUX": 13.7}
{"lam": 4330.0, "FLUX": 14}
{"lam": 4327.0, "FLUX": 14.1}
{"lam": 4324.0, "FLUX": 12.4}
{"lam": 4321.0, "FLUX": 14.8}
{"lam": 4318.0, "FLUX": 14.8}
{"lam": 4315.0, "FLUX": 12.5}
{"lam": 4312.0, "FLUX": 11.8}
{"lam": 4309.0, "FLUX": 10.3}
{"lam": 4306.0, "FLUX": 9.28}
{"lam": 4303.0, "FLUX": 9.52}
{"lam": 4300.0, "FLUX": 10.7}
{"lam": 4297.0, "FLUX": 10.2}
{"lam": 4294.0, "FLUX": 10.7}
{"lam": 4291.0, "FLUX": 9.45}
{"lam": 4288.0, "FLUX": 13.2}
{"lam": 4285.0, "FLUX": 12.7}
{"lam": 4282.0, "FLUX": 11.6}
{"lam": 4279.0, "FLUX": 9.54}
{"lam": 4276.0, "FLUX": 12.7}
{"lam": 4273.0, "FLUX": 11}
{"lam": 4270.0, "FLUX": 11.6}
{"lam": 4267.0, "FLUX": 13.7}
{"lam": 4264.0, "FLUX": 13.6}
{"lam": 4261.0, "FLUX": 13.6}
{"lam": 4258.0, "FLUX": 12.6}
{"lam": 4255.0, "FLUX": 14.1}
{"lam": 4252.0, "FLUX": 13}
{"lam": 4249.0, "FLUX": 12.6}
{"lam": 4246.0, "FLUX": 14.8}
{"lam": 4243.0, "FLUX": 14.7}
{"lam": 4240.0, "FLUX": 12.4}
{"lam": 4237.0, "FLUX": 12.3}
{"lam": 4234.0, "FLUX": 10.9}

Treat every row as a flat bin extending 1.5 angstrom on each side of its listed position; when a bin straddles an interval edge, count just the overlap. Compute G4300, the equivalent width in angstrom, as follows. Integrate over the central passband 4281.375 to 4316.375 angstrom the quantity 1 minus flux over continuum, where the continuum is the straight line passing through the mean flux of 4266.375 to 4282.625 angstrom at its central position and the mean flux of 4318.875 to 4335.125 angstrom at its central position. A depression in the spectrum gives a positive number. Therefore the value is 4.5 angstrom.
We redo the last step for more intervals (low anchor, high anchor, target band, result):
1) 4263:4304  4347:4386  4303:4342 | 1.3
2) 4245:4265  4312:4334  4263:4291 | 3.1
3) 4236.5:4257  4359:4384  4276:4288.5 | 1.8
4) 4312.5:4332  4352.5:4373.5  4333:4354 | 2.0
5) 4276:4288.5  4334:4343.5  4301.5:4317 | 1.1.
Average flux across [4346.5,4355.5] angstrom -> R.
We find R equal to 14.7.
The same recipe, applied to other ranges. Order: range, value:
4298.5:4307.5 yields 9.83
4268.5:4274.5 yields 11.3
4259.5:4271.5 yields 13.1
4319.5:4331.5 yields 13.8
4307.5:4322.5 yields 12.8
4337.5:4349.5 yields 13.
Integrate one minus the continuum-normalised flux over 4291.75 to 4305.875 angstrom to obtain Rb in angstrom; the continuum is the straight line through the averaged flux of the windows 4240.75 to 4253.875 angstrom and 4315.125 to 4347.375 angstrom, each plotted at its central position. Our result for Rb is 3.4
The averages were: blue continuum 13.7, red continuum 13.2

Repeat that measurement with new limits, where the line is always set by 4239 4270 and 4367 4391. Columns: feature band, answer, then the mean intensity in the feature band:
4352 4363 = -1.59 angstrom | 15.2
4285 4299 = 2.40 angstrom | 11.1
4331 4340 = 0.73 angstrom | 12.2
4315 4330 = -0.63 angstrom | 13.9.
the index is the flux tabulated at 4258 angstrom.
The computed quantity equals 12.6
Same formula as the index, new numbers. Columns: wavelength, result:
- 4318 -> 14.8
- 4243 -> 14.7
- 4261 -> 13.6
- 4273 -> 11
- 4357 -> 15.7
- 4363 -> 15.2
